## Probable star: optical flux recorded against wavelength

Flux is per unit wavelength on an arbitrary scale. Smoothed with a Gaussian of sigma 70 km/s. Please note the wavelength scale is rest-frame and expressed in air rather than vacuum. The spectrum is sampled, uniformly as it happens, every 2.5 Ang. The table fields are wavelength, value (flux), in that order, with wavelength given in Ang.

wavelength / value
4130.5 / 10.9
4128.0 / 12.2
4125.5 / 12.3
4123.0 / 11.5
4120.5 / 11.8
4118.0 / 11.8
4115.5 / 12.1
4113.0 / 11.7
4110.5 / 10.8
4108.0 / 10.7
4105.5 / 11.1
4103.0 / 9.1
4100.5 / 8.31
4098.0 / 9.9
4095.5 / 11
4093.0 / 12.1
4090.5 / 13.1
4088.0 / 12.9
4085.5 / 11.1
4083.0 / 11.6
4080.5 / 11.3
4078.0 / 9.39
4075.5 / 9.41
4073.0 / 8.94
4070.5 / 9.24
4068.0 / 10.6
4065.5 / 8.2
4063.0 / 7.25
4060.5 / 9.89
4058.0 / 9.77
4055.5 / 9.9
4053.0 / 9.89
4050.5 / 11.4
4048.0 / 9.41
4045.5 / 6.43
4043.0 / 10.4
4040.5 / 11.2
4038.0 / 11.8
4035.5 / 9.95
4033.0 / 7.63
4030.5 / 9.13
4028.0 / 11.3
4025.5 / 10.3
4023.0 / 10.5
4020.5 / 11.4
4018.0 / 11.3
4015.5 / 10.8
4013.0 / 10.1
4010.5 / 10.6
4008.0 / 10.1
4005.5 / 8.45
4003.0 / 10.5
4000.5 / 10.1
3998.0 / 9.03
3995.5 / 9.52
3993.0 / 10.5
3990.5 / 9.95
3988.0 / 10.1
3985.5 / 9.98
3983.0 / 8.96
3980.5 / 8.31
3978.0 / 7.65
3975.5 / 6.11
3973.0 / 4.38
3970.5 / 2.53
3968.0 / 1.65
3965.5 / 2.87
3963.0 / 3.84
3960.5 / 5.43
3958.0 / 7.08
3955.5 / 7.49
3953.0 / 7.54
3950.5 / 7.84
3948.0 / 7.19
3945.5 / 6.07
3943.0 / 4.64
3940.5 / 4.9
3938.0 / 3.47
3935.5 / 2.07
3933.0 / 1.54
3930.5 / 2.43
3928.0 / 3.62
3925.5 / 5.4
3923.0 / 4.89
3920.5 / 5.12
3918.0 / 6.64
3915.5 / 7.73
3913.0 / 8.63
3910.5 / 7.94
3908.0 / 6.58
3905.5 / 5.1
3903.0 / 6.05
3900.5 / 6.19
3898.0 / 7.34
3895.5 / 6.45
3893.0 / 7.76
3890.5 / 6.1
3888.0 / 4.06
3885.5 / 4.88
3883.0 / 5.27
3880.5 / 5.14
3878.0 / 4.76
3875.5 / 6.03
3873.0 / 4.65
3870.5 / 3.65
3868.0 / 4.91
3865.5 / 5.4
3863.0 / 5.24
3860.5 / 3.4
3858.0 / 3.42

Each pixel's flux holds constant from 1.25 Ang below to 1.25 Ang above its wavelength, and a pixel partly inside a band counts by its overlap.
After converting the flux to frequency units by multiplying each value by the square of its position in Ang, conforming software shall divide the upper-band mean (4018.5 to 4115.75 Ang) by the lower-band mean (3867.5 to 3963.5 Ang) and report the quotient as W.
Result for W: 1.99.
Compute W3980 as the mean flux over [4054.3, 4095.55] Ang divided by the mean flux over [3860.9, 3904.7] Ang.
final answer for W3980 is 1.88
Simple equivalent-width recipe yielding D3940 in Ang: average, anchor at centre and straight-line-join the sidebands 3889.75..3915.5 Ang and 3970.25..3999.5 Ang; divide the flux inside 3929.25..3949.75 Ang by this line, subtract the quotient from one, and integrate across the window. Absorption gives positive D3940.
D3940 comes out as 9.3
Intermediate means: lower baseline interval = 6.87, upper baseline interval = 8.29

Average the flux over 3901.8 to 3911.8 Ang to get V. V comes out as 6.43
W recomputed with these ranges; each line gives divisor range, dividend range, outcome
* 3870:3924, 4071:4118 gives 1.99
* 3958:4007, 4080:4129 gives 1.63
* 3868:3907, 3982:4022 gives 1.93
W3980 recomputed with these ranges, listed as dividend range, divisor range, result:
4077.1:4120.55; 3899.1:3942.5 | 2.14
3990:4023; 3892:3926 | 1.55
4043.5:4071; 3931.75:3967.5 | 1.84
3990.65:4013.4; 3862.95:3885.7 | 1.98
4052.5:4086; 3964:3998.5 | 1.35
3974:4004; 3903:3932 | 1.58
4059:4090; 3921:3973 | 2.17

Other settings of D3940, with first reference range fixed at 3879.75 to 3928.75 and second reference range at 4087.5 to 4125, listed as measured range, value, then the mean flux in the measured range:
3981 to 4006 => -4.1 Ang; 9.7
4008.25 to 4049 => -4.2 Ang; 10.1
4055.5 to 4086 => 1.8 Ang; 9.7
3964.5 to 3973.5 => 5.8 Ang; 2.73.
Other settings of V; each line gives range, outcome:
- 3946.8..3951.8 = 7.52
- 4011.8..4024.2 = 10.8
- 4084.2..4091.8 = 12.4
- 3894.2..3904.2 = 6.52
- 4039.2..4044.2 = 10.8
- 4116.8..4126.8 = 11.9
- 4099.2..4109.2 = 9.8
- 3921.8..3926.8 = 5.13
